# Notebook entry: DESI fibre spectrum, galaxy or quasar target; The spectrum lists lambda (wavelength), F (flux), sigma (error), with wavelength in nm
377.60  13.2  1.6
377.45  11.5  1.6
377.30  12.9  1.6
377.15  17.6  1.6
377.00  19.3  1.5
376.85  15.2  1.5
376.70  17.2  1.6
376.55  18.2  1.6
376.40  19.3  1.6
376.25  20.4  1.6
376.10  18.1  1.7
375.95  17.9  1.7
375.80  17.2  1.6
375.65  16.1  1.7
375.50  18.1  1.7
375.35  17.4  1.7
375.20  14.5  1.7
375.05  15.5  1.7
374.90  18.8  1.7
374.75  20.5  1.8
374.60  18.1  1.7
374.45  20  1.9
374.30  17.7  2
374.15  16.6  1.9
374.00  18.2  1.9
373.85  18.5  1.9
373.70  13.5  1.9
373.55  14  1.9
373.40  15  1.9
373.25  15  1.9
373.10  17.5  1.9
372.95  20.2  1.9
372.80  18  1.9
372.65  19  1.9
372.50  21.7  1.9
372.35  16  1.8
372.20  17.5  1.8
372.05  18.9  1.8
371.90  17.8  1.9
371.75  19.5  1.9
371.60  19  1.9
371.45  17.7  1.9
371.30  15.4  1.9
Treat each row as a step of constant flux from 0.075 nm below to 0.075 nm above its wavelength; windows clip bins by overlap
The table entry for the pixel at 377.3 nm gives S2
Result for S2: 12.9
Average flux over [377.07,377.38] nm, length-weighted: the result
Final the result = 15.3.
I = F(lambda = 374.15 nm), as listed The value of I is 16.6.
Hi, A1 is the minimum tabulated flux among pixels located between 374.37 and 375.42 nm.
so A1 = 14.5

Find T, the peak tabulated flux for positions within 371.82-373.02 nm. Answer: 21.7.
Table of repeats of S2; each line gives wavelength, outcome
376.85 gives 15.2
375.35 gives 17.4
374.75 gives 20.5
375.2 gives 14.5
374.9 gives 18.8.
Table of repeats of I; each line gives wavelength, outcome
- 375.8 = 17.2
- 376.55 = 18.2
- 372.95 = 20.2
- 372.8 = 18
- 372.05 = 18.9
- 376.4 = 19.3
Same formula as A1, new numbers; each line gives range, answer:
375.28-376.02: 16.1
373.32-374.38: 13.5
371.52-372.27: 17.5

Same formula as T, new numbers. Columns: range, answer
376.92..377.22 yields 19.3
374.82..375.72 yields 18.8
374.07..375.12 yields 20.5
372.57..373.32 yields 20.2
